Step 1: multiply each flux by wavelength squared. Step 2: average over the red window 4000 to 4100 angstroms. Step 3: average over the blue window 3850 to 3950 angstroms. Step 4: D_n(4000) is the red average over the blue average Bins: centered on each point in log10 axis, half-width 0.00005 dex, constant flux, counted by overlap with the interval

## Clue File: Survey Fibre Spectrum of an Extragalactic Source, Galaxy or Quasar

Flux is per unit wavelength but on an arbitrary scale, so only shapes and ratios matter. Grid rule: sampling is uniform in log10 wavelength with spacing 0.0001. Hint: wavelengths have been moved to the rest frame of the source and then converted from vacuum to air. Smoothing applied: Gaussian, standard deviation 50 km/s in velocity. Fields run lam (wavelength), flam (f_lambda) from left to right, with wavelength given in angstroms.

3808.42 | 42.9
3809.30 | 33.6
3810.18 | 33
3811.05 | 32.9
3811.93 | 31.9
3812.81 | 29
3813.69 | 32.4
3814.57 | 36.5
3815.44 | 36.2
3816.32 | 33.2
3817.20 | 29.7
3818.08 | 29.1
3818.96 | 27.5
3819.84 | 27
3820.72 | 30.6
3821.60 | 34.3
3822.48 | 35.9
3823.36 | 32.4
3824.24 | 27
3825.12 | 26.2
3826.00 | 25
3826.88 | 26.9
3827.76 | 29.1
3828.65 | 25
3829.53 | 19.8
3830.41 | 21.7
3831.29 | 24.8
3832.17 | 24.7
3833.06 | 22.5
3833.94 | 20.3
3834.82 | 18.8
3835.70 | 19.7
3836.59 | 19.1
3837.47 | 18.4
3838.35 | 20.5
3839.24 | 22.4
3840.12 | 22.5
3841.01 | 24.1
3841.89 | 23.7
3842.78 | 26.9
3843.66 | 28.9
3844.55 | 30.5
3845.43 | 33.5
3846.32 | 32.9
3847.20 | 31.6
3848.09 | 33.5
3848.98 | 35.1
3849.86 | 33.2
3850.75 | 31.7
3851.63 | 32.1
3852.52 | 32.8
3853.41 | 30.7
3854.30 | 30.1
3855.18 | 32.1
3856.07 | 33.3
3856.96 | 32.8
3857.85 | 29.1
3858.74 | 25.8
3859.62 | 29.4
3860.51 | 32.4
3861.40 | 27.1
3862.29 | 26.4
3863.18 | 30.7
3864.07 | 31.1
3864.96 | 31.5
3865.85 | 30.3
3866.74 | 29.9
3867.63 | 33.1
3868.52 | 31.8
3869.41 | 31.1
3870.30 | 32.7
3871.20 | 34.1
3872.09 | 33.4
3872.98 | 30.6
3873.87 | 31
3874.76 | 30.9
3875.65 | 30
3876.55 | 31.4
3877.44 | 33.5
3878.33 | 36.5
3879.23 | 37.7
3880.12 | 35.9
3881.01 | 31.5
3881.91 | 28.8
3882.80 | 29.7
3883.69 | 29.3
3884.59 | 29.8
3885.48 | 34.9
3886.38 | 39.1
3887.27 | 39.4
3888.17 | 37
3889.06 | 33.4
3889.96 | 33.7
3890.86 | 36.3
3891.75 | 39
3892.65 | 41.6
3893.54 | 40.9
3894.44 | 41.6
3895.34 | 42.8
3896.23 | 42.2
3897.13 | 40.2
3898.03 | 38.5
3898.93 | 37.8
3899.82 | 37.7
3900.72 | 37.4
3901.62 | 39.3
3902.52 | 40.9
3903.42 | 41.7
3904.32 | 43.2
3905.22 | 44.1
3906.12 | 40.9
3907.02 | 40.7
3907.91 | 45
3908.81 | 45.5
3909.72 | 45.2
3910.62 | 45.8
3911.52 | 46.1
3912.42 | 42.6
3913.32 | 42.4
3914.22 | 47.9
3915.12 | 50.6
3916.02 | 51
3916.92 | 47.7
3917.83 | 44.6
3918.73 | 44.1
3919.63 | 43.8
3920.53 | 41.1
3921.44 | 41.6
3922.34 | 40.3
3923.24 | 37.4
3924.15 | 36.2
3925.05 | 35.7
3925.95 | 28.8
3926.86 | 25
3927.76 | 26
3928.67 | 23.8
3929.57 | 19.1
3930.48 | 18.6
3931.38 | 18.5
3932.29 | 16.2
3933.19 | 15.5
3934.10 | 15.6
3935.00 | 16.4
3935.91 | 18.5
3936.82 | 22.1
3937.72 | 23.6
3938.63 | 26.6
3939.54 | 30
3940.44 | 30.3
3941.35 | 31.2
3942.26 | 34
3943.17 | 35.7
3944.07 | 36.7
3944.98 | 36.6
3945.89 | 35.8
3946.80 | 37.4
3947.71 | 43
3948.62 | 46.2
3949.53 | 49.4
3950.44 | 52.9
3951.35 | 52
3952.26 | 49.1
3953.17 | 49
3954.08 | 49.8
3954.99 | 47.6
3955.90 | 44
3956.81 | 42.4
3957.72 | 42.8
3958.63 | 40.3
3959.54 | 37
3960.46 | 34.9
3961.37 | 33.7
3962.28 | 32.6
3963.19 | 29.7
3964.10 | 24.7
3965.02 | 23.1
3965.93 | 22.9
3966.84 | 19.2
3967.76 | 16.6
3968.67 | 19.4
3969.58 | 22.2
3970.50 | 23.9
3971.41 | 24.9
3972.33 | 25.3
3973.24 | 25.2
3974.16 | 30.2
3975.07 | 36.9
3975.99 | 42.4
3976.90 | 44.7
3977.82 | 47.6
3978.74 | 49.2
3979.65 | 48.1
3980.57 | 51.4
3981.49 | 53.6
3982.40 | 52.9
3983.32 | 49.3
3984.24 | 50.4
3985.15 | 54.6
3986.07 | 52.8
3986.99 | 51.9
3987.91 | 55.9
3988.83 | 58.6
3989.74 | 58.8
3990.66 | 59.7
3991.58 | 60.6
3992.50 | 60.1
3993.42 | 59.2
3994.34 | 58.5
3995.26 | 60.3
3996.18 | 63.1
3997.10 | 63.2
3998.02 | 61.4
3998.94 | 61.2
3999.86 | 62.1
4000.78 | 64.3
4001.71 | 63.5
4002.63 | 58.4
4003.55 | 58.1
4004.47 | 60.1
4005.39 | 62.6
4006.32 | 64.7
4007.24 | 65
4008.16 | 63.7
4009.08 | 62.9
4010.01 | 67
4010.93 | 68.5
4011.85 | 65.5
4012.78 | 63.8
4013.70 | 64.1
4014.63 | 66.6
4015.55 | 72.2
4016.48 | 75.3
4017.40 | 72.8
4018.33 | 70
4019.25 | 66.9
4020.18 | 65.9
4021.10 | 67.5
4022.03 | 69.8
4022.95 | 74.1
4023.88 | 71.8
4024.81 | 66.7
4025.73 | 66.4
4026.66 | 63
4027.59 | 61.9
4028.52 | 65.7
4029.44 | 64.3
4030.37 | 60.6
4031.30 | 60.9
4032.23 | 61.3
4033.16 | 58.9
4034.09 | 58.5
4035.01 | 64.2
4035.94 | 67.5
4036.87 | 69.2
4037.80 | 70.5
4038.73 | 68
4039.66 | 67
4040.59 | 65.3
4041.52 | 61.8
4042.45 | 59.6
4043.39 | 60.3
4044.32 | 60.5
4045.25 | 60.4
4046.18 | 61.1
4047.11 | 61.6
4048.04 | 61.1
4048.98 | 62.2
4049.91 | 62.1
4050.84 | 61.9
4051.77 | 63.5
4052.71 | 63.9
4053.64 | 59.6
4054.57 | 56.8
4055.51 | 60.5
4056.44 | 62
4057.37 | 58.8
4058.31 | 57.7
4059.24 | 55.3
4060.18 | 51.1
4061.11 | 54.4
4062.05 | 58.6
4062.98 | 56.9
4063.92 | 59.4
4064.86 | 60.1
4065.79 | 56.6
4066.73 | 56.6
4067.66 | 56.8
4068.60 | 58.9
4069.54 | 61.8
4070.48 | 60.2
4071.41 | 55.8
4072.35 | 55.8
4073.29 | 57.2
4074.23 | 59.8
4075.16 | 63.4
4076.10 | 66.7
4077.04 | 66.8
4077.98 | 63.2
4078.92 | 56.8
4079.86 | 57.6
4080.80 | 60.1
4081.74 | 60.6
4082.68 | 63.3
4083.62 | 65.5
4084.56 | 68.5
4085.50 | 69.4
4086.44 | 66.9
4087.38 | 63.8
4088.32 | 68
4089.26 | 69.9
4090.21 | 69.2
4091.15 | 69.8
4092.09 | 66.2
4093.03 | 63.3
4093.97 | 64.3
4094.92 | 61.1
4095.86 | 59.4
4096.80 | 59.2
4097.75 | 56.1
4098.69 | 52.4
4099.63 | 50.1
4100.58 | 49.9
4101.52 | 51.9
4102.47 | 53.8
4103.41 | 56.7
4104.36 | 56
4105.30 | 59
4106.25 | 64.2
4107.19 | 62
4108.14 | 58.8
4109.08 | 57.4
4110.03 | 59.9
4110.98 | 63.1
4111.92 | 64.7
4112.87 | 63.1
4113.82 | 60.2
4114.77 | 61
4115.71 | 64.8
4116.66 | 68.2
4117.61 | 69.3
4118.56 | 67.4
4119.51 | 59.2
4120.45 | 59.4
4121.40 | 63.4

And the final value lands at 1.95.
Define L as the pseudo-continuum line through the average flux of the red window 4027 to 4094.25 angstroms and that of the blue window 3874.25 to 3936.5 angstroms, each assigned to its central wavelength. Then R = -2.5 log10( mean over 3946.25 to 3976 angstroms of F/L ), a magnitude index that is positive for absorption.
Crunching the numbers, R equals 0.26 mag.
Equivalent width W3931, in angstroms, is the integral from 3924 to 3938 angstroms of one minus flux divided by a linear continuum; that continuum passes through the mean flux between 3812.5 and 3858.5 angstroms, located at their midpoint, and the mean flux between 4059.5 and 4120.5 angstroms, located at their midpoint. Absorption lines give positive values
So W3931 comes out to 6.3 angstroms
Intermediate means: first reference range 28.2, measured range 22.2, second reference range 60.8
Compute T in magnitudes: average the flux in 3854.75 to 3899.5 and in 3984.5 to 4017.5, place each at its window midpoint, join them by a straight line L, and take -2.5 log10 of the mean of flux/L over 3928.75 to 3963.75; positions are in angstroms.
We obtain 0.42 mag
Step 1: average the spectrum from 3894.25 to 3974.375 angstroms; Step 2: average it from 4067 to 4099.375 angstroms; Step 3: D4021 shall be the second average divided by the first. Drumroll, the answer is 1.8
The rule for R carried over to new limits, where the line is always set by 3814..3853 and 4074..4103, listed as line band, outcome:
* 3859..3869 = 0.05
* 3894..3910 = -0.12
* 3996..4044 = -0.23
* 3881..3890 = 0.04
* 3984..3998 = -0.19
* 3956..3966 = 0.30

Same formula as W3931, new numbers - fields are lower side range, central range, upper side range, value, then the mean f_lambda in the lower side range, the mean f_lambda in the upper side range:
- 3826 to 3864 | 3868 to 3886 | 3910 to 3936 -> -1.3 angstroms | 27.3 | 34.1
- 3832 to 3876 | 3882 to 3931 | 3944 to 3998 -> -4.6 angstroms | 28.9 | 43.3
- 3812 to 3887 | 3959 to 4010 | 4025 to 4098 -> 3.3 angstroms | 29.5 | 61.9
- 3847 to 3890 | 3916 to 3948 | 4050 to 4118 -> 7.4 angstroms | 32.1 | 60.6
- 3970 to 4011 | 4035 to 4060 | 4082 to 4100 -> -1.2 angstroms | 53.6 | 63.6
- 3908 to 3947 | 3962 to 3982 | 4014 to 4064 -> 5.9 angstroms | 33.8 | 63.4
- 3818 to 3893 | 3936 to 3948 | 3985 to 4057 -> 3.9 angstroms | 29.9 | 63.2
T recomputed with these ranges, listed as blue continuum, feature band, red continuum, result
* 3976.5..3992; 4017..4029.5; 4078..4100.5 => -0.197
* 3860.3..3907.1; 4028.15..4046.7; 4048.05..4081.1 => -0.137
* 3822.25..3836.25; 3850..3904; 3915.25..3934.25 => -0.184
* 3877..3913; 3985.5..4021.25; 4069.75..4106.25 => -0.222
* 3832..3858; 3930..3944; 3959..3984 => 0.335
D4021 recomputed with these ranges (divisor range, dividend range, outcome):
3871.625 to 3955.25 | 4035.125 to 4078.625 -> 1.67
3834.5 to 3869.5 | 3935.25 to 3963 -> 1.32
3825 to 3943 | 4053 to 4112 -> 1.86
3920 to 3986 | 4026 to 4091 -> 1.78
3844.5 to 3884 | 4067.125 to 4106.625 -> 1.93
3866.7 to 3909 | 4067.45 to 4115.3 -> 1.67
